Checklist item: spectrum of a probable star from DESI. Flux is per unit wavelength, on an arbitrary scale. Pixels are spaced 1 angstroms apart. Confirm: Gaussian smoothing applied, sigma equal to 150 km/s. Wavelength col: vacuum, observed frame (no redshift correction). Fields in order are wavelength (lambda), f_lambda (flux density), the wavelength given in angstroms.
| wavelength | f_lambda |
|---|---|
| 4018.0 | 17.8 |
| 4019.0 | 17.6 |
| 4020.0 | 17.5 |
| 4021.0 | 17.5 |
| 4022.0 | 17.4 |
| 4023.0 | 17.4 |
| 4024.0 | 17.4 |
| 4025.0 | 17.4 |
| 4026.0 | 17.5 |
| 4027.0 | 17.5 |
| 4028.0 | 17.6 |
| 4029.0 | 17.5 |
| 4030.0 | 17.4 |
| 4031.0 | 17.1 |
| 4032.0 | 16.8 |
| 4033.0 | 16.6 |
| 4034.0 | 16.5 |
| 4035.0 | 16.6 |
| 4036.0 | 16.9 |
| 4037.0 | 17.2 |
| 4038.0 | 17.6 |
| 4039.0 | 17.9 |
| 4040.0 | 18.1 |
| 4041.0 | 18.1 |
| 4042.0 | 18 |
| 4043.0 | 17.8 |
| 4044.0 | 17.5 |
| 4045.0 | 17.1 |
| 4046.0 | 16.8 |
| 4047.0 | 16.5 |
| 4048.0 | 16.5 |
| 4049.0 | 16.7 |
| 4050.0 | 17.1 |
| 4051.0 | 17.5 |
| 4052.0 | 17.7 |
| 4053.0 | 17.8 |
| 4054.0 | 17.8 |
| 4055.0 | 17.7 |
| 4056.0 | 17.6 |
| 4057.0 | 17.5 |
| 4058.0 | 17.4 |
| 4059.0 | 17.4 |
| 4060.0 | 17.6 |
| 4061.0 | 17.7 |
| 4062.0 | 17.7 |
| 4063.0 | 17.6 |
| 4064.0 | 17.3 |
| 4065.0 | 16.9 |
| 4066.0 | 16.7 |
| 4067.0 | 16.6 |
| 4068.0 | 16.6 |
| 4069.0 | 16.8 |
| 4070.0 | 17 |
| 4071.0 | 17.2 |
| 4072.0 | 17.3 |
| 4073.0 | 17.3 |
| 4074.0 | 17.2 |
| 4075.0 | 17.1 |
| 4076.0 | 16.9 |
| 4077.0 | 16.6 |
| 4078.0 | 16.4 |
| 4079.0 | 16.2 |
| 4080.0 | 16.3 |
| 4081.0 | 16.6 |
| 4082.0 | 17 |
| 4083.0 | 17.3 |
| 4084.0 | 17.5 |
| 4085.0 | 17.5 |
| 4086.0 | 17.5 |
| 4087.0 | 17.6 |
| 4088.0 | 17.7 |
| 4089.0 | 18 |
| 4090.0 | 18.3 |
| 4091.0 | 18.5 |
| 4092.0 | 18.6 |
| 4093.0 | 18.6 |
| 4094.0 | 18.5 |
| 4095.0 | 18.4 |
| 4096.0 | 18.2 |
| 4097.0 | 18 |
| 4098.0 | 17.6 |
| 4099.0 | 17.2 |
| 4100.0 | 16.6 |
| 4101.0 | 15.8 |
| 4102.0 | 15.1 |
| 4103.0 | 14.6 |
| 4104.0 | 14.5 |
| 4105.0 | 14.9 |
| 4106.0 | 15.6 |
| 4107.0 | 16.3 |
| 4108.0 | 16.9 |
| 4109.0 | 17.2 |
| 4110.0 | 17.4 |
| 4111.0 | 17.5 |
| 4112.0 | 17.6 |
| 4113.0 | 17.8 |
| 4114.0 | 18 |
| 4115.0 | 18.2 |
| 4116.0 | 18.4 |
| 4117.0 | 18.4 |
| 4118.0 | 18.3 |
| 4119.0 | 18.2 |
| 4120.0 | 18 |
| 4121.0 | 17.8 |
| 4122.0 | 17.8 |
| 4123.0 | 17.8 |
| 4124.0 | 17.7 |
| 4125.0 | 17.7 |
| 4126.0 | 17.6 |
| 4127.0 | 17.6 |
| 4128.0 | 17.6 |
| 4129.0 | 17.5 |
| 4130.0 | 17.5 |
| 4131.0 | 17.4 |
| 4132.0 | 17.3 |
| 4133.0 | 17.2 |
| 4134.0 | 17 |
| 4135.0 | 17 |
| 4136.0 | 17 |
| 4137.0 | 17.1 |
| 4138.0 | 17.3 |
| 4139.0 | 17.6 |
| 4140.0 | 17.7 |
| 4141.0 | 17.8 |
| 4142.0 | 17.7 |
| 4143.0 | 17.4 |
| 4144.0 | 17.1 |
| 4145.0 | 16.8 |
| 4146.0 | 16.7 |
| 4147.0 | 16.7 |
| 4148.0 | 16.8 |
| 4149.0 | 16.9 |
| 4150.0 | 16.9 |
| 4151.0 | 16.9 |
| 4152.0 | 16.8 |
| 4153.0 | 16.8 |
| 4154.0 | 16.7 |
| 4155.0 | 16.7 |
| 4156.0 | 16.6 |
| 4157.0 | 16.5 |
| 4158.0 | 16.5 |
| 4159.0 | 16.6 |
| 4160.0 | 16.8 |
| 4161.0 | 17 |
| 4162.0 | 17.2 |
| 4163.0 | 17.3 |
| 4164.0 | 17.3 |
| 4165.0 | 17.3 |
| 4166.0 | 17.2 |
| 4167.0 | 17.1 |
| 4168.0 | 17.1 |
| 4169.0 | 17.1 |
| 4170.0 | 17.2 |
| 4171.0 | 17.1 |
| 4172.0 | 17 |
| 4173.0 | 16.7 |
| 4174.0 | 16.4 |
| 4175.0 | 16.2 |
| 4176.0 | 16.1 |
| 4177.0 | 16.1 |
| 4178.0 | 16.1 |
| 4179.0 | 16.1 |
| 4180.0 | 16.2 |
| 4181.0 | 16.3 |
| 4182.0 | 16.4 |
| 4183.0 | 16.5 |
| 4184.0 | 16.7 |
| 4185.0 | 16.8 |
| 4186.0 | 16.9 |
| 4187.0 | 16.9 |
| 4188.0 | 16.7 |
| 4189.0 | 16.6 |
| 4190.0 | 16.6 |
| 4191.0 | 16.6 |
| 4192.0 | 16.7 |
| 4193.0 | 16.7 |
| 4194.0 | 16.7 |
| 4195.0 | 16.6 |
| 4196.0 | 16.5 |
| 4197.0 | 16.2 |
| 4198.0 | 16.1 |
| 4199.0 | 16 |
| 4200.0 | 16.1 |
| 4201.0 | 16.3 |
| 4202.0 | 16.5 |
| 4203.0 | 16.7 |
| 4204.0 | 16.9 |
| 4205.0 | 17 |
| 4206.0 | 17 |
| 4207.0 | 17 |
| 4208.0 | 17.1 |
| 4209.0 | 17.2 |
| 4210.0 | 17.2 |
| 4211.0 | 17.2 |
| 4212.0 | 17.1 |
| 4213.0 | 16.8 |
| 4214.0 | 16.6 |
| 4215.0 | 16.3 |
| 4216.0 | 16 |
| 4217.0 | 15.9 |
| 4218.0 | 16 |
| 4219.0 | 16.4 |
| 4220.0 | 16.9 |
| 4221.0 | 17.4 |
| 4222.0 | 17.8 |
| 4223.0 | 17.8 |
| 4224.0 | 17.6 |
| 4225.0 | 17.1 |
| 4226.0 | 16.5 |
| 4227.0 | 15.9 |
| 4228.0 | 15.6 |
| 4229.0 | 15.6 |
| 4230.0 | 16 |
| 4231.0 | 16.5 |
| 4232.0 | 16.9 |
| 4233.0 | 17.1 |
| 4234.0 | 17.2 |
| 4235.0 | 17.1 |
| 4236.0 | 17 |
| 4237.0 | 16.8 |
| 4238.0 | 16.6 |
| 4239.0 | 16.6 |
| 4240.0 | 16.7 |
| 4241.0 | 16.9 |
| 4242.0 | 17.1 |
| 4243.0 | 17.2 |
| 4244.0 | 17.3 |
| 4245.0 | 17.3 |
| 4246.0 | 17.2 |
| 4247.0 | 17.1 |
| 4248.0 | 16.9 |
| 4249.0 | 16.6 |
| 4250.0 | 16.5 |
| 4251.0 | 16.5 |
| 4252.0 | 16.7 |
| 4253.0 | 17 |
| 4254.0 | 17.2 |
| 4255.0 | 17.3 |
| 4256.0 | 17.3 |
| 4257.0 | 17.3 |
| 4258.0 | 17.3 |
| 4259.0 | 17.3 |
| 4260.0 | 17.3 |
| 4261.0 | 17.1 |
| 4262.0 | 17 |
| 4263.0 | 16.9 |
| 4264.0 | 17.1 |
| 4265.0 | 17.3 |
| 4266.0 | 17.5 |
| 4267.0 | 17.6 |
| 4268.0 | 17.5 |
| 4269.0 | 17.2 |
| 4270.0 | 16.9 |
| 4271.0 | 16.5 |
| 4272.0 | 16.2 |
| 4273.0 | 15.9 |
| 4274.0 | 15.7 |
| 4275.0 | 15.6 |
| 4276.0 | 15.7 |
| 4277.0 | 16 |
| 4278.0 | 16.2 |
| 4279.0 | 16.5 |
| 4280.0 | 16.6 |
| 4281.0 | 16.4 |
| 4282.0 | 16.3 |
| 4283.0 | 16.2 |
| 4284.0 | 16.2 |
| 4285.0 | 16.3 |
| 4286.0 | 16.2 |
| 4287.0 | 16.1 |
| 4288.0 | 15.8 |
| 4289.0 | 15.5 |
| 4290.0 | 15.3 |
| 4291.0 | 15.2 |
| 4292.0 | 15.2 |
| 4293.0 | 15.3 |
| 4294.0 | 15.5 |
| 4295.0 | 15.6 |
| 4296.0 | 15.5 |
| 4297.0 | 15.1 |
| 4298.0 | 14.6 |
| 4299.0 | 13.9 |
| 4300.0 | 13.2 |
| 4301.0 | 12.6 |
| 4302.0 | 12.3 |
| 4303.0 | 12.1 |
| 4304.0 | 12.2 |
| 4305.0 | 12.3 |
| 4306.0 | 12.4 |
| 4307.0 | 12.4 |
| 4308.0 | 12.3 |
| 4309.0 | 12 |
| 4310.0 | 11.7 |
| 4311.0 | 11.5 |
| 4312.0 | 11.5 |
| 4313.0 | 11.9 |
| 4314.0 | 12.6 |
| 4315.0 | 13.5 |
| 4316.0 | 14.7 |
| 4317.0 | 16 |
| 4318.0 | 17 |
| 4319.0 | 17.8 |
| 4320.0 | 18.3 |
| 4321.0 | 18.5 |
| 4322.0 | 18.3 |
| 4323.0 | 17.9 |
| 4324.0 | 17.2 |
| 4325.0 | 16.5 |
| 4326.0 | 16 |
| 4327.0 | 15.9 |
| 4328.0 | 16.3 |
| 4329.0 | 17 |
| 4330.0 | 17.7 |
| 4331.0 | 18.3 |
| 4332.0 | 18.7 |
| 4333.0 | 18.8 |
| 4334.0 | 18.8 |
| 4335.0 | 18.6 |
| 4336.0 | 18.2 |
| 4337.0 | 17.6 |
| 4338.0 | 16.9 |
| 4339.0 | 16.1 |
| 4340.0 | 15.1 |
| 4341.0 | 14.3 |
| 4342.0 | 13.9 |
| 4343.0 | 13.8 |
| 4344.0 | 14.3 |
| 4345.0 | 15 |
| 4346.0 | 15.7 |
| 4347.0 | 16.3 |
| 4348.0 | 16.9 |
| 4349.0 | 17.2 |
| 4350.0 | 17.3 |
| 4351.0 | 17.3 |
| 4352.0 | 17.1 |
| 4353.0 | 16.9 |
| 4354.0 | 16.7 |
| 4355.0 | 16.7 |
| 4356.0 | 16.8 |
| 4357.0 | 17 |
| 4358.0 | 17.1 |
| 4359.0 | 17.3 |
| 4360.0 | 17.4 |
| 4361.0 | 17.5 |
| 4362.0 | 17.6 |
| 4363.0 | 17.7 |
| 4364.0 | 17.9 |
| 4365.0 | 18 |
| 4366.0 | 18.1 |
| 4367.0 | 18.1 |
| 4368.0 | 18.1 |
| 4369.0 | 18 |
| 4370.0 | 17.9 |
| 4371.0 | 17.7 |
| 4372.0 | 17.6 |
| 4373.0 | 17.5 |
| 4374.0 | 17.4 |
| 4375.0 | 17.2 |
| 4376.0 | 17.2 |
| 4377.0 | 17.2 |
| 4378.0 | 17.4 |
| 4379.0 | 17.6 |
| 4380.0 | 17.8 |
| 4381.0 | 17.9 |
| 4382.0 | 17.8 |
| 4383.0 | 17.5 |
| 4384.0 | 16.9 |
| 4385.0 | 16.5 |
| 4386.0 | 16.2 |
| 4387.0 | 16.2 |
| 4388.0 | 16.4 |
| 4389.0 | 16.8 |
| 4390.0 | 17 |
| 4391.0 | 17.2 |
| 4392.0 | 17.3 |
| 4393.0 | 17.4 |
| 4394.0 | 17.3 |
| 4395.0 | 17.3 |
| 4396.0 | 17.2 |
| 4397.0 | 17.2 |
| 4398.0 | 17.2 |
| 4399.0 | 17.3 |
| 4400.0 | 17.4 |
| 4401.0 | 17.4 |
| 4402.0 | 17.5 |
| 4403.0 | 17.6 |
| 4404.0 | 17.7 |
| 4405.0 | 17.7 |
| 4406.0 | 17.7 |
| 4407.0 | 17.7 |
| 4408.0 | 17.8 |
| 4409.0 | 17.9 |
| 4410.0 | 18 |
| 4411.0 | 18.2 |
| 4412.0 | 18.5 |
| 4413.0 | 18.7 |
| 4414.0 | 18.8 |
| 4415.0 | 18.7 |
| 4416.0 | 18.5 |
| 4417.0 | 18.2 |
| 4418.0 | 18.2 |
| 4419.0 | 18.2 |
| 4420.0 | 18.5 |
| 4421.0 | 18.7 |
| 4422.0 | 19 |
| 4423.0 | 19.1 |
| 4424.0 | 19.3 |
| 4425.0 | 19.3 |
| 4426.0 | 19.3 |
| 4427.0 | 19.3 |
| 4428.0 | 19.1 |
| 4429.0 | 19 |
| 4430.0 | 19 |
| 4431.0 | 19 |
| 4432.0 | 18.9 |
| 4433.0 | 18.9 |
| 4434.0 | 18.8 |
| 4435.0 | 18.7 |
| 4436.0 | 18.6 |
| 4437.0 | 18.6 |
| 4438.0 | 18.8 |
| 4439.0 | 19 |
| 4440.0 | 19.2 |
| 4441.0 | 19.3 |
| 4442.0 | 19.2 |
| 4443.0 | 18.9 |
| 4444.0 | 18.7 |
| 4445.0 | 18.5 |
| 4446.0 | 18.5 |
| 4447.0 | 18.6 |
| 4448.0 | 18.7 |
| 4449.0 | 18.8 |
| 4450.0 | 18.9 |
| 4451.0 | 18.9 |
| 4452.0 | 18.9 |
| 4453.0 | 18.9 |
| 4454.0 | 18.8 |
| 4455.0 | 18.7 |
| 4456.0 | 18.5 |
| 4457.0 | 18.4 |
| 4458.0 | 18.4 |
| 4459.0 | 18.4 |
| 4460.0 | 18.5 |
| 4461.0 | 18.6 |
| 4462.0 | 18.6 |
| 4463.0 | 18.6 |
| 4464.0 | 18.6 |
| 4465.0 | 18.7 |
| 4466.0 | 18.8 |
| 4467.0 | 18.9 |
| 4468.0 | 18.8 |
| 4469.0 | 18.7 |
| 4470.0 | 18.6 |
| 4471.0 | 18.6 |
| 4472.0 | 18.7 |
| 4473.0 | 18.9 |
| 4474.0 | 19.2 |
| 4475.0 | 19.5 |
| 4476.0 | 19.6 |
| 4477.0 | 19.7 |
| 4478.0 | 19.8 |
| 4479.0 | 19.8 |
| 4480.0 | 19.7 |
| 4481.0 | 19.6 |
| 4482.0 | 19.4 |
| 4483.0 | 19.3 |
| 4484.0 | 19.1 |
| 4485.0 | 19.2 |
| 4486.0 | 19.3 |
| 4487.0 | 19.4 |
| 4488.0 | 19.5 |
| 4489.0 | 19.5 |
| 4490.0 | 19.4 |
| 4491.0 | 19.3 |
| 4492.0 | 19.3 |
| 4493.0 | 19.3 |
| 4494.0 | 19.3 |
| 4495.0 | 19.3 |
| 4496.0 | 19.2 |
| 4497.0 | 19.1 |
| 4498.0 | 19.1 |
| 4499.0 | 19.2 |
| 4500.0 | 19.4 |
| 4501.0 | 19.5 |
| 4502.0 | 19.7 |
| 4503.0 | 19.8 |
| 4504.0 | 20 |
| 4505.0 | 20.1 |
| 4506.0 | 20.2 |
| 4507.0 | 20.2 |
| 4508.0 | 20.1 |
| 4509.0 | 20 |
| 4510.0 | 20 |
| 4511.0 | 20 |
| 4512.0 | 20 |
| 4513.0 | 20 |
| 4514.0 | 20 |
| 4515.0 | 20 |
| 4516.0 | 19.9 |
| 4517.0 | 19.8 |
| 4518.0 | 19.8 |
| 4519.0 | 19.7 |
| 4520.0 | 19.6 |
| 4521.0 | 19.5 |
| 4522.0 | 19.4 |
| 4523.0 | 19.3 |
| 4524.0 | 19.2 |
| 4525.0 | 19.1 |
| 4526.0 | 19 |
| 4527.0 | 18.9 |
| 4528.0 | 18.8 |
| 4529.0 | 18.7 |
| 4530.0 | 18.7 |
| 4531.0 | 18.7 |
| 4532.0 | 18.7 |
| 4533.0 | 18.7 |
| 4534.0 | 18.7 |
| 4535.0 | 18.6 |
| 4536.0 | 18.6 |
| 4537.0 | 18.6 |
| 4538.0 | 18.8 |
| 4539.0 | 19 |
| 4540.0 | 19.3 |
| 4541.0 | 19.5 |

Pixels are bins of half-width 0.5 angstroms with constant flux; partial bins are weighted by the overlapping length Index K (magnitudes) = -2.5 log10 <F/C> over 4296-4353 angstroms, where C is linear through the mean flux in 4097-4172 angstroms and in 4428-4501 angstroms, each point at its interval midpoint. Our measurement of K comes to 0.182 mag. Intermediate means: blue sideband 17.1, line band 15.4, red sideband 19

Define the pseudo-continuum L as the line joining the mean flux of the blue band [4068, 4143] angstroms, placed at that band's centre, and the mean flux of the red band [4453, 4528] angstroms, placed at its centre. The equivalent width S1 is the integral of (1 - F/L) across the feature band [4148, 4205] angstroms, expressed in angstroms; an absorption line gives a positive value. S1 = 3.22 angstroms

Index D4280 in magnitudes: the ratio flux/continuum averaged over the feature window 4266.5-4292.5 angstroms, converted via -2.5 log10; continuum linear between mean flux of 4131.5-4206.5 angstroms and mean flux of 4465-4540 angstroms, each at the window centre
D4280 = 0.093 mag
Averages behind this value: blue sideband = 16.8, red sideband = 19.3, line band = 16.2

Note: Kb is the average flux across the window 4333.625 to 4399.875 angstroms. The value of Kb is 17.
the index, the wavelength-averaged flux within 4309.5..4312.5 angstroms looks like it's 11.6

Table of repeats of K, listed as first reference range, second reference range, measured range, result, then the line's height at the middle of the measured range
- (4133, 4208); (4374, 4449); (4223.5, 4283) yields 0.03 mag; 17.2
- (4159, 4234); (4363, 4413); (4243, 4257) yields -0.01 mag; 16.9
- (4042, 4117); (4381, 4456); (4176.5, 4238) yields 0.06 mag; 17.6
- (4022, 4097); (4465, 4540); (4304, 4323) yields 0.29 mag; 18.5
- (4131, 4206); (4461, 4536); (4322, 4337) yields 0.03 mag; 18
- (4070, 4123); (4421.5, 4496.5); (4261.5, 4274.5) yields 0.08 mag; 18.1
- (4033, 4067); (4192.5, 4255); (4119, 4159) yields -0.01 mag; 17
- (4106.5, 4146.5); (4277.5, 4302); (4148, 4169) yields 0.01 mag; 17.1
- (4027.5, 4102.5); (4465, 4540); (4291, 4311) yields 0.34 mag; 18.4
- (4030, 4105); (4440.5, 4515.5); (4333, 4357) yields 0.13 mag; 18.6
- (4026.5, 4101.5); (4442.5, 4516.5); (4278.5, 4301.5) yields 0.19 mag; 18.4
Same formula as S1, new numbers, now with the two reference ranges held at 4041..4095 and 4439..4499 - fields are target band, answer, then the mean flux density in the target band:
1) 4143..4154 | 0.5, 16.9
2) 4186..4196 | 0.7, 16.7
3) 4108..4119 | -0.2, 17.9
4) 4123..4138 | 0.2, 17.4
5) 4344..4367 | 1.9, 17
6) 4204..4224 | 1.2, 16.9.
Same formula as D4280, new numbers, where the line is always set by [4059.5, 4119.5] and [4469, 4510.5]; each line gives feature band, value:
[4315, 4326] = 0.092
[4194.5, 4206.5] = 0.085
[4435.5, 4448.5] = 0.021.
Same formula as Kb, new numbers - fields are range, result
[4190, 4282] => 16.8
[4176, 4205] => 16.5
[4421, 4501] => 19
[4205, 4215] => 17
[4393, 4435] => 18.3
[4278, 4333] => 15.2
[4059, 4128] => 17.3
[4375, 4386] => 17.3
